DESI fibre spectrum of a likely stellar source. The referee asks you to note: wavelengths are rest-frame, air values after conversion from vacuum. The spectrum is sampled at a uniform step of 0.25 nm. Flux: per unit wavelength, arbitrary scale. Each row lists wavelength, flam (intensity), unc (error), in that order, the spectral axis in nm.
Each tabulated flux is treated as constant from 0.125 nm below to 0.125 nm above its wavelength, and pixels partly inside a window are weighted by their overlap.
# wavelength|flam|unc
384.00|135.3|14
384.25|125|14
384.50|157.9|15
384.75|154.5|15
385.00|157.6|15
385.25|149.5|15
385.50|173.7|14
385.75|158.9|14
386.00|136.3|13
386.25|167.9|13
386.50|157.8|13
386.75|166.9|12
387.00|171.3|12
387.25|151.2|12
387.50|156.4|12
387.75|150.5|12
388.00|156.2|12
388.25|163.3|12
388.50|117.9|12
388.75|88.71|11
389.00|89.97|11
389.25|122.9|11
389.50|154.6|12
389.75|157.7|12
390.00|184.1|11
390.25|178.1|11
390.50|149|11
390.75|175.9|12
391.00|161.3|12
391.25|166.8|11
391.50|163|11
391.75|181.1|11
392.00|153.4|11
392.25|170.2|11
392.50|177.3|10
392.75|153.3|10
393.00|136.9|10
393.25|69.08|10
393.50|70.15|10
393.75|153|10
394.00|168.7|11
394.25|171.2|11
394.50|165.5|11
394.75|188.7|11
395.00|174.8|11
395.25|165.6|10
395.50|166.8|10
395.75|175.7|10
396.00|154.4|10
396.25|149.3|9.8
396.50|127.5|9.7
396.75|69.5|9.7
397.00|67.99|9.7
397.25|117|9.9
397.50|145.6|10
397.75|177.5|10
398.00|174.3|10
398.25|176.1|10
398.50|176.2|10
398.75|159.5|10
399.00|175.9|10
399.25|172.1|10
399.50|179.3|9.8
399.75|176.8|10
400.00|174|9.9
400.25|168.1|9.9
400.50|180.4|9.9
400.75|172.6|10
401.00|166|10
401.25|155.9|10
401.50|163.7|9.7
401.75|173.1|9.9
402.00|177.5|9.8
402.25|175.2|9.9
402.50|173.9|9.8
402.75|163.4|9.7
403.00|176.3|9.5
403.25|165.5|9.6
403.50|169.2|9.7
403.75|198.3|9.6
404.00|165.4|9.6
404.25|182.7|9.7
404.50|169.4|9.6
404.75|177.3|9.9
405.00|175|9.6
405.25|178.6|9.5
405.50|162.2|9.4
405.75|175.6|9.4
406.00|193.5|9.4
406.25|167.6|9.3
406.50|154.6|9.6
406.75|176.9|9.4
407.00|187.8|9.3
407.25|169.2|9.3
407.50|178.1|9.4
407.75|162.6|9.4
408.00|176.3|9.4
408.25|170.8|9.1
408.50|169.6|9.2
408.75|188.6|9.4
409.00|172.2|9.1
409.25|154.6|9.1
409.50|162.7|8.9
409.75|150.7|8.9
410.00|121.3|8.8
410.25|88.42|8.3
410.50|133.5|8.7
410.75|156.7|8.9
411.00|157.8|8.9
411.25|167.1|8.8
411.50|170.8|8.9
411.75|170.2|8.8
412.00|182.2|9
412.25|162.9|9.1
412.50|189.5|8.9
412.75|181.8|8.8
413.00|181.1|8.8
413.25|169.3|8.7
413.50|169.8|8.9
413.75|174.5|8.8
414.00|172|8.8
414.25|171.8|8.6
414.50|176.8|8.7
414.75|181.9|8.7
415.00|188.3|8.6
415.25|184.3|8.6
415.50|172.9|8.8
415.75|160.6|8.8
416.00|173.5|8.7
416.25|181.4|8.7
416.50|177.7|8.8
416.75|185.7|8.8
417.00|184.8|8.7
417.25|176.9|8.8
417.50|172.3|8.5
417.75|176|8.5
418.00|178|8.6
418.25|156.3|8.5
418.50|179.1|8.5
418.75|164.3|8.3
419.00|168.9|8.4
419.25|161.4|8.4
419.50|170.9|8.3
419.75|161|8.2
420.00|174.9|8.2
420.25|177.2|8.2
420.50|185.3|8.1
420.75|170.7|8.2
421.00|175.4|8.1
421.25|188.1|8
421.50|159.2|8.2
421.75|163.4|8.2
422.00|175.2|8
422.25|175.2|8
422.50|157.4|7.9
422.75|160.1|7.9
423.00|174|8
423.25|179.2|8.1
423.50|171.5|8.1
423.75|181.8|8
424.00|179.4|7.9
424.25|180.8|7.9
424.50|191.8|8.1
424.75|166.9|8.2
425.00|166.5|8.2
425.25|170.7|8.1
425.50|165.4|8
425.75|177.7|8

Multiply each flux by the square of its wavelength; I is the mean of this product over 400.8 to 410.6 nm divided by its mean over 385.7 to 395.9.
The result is 1.18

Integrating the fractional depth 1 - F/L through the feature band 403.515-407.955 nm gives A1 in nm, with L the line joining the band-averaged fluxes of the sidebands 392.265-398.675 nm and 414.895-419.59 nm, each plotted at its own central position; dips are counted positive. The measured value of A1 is -0.41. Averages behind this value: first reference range 147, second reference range 174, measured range 175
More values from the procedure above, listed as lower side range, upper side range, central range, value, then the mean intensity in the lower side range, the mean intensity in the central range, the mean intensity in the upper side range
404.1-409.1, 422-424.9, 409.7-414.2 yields 0.33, 174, 161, 174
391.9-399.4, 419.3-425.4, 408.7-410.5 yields 0.18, 150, 146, 173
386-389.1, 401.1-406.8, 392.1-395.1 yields 0.11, 145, 150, 173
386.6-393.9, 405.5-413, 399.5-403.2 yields -0.31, 148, 171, 166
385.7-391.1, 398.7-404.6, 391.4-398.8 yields 0.54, 151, 150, 172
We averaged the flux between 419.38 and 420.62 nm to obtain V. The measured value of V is 174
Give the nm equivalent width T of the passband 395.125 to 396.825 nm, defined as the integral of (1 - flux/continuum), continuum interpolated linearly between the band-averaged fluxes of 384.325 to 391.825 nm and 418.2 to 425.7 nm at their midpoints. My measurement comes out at 0.125 nm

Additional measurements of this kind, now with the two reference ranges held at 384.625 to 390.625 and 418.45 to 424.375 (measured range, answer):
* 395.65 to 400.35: 0.12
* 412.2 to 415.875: -0.19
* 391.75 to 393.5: 0.15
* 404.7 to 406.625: -0.13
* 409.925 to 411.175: 0.24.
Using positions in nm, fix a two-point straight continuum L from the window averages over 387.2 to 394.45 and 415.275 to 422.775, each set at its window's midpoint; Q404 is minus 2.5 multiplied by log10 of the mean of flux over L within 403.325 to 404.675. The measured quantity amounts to -0.11 mag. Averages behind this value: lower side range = 148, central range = 177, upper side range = 172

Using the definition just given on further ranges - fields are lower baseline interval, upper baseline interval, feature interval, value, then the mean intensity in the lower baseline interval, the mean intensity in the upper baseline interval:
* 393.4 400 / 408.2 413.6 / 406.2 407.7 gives -0.079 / 155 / 162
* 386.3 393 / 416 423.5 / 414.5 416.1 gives -0.043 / 154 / 173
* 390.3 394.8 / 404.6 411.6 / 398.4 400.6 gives -0.098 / 154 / 164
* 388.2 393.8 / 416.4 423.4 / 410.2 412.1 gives 0.058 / 145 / 172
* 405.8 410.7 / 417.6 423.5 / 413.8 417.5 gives -0.063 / 162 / 171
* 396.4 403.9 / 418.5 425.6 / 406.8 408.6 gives -0.054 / 162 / 172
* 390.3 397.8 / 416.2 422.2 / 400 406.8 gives -0.095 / 149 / 173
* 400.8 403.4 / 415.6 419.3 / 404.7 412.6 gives 0.034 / 169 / 173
